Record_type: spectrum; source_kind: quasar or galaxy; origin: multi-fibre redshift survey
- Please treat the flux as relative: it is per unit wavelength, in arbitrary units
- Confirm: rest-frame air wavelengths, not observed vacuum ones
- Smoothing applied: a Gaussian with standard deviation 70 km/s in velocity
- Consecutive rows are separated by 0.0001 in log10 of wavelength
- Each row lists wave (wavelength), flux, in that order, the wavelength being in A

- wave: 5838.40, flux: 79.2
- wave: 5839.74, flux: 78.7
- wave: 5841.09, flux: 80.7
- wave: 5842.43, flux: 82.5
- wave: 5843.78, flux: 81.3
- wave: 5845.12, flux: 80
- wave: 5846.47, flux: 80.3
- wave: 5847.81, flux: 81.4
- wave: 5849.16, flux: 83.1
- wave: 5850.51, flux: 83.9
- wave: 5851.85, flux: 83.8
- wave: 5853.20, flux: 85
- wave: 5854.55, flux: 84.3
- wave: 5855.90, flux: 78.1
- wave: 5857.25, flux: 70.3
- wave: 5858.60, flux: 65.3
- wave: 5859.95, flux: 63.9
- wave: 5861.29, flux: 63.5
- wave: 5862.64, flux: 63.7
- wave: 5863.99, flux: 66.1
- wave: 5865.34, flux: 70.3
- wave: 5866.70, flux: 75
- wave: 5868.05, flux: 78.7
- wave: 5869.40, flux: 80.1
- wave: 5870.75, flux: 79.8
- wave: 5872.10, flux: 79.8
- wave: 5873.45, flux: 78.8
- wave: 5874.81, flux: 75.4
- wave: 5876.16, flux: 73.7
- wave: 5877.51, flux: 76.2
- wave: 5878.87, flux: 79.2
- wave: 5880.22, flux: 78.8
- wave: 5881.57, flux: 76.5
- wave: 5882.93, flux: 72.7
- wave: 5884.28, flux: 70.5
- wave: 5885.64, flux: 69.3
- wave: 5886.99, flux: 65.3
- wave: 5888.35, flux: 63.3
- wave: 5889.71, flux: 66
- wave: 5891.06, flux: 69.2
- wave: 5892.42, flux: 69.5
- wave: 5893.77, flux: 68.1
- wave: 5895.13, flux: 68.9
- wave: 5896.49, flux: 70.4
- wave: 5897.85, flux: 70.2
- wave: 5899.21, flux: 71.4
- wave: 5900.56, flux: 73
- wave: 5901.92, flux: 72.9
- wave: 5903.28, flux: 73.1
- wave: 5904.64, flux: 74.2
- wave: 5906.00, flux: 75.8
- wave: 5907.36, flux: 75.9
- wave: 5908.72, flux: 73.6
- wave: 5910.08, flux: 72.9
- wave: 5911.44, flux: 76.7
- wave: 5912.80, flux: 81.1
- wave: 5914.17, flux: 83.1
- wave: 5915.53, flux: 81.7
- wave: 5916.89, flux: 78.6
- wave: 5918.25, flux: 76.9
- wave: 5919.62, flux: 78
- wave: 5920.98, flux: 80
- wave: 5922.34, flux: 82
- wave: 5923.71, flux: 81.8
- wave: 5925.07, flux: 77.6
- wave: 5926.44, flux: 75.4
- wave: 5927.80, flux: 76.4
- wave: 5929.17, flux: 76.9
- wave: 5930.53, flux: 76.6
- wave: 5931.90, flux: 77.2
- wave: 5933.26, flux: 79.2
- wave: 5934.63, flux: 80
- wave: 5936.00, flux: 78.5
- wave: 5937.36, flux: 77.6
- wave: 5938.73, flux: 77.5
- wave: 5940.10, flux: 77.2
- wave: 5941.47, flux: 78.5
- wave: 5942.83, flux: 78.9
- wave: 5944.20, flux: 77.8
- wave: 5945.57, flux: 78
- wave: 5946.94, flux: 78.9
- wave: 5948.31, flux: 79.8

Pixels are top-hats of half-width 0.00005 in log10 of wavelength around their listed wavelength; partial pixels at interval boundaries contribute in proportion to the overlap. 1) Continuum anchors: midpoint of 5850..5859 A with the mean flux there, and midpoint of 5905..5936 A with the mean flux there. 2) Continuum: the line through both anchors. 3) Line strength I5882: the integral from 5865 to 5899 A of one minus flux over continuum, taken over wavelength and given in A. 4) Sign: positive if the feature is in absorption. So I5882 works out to 2.4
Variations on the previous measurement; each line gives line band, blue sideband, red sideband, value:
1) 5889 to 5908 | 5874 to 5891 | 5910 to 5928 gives 1.0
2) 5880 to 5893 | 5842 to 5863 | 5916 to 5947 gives 1.3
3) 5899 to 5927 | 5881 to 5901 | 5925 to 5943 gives -1.3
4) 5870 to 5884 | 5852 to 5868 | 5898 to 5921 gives -0.7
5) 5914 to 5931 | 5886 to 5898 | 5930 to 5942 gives -0.9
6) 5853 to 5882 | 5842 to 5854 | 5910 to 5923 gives 2.5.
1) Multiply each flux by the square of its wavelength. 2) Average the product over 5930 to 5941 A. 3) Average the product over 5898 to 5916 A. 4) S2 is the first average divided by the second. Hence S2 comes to 1.04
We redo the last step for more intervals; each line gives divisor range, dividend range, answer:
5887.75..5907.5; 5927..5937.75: 1.11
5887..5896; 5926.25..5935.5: 1.17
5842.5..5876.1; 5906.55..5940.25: 1.04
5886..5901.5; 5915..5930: 1.15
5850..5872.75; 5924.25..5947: 1.07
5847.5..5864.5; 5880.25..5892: 0.94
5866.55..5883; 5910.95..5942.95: 1.03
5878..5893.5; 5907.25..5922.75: 1.12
